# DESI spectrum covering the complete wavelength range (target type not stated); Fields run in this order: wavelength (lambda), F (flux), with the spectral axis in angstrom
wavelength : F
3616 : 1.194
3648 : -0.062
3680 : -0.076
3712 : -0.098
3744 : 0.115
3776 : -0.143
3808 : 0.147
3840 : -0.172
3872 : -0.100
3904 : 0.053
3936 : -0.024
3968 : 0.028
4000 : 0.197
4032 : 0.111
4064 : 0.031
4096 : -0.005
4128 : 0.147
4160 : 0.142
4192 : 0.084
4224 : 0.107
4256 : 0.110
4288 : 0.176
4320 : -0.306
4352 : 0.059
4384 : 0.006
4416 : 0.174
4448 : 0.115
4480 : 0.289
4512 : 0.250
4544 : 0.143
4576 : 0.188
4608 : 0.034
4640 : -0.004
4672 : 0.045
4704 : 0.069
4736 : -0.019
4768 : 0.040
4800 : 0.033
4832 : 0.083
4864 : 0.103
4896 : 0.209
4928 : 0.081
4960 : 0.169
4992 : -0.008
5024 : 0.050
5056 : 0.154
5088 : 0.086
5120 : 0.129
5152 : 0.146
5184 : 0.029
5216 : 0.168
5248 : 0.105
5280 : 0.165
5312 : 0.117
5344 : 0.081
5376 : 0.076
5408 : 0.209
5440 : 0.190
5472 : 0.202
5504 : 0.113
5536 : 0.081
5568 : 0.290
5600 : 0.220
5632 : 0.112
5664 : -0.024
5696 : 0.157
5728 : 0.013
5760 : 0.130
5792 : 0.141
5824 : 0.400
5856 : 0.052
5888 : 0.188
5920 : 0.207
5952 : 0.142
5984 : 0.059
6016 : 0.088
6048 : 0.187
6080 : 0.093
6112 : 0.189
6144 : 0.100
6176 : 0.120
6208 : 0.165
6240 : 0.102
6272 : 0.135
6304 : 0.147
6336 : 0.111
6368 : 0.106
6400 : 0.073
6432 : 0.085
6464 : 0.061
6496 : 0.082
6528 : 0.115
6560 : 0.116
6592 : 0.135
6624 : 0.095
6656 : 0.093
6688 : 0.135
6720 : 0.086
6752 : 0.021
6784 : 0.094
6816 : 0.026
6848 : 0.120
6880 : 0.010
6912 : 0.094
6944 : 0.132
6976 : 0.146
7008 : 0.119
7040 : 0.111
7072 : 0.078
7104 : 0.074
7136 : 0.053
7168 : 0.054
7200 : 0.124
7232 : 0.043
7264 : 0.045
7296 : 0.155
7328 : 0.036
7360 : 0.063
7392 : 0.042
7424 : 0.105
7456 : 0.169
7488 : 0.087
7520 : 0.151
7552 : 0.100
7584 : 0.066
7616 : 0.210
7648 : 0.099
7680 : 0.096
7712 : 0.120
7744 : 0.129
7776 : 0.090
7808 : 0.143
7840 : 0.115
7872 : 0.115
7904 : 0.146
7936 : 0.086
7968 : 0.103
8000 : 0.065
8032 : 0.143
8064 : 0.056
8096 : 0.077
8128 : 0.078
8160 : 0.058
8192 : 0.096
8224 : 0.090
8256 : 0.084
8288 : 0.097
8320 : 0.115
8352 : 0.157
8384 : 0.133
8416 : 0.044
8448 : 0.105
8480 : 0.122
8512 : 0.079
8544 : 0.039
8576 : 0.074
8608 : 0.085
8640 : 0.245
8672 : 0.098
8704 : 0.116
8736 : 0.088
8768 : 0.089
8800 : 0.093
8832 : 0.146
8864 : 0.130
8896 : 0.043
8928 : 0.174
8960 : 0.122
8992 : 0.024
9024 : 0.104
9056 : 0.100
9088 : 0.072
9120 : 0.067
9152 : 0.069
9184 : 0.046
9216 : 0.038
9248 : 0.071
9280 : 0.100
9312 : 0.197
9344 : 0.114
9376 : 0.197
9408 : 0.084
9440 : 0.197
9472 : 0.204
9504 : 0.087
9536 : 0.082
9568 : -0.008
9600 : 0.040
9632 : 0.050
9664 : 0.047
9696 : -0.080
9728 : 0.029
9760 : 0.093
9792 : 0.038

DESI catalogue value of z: 0.32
